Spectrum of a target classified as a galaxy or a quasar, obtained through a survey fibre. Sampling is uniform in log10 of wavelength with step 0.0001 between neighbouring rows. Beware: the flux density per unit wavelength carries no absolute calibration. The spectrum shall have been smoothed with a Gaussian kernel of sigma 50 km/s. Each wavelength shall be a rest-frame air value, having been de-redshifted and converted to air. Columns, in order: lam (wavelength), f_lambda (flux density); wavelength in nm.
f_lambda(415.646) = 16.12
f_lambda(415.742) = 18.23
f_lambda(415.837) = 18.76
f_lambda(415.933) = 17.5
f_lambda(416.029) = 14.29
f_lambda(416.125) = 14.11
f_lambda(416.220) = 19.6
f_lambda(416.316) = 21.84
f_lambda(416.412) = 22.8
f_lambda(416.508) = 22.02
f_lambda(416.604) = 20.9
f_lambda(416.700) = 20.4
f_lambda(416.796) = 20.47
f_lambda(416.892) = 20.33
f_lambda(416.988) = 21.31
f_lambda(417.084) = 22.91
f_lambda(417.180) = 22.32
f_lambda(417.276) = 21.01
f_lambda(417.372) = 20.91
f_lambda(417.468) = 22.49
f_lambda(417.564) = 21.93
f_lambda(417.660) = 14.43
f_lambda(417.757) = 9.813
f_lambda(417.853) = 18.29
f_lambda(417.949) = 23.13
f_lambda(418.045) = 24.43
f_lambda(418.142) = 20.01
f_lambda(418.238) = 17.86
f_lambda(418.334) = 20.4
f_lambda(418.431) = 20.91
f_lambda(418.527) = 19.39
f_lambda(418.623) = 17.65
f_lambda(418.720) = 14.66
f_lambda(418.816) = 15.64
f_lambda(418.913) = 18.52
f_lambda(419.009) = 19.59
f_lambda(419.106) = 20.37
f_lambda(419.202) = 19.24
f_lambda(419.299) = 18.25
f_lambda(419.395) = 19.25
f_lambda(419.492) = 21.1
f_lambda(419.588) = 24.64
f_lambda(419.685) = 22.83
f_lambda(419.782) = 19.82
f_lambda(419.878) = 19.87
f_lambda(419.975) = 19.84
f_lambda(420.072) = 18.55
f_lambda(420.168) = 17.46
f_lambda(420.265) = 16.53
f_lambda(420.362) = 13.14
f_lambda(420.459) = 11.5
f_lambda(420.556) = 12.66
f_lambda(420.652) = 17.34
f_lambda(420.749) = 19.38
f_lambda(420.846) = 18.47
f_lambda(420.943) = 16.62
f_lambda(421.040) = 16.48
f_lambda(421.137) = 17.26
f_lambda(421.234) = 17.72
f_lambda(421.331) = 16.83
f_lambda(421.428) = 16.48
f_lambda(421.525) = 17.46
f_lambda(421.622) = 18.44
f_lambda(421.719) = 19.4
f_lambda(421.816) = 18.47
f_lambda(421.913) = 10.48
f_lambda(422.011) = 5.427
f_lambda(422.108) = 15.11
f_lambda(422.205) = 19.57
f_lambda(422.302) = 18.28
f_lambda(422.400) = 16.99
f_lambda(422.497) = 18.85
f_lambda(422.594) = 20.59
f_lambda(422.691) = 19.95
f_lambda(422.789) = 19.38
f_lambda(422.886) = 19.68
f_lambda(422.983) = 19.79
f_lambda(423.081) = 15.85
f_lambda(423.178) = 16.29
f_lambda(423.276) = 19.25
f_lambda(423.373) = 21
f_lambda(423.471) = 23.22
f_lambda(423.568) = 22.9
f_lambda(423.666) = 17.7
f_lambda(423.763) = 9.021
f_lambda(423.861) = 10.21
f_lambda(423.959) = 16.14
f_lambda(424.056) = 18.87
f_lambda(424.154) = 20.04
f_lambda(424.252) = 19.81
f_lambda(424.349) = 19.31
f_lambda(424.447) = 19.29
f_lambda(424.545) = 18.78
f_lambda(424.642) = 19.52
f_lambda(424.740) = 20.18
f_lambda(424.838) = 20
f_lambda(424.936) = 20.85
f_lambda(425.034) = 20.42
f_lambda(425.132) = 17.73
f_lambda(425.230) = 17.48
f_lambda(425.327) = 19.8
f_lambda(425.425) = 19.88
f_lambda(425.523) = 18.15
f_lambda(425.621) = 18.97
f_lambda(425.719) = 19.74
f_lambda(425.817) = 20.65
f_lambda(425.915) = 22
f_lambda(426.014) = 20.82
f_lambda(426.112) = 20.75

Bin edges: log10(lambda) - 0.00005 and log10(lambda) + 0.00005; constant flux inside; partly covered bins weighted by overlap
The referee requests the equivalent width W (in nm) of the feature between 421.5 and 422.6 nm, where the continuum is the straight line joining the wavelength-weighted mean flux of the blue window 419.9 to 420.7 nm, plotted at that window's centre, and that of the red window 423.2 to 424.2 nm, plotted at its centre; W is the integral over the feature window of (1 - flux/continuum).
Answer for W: 0.03 nm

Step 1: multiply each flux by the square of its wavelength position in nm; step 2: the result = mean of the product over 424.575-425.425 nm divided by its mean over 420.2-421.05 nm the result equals 1.26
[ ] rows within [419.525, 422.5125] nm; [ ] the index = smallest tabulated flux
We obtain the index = 5.427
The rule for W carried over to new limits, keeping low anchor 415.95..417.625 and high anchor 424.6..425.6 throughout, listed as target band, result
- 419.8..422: 0.36 nm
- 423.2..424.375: 0.09 nm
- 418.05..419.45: 0.09 nm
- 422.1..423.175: 0.06 nm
